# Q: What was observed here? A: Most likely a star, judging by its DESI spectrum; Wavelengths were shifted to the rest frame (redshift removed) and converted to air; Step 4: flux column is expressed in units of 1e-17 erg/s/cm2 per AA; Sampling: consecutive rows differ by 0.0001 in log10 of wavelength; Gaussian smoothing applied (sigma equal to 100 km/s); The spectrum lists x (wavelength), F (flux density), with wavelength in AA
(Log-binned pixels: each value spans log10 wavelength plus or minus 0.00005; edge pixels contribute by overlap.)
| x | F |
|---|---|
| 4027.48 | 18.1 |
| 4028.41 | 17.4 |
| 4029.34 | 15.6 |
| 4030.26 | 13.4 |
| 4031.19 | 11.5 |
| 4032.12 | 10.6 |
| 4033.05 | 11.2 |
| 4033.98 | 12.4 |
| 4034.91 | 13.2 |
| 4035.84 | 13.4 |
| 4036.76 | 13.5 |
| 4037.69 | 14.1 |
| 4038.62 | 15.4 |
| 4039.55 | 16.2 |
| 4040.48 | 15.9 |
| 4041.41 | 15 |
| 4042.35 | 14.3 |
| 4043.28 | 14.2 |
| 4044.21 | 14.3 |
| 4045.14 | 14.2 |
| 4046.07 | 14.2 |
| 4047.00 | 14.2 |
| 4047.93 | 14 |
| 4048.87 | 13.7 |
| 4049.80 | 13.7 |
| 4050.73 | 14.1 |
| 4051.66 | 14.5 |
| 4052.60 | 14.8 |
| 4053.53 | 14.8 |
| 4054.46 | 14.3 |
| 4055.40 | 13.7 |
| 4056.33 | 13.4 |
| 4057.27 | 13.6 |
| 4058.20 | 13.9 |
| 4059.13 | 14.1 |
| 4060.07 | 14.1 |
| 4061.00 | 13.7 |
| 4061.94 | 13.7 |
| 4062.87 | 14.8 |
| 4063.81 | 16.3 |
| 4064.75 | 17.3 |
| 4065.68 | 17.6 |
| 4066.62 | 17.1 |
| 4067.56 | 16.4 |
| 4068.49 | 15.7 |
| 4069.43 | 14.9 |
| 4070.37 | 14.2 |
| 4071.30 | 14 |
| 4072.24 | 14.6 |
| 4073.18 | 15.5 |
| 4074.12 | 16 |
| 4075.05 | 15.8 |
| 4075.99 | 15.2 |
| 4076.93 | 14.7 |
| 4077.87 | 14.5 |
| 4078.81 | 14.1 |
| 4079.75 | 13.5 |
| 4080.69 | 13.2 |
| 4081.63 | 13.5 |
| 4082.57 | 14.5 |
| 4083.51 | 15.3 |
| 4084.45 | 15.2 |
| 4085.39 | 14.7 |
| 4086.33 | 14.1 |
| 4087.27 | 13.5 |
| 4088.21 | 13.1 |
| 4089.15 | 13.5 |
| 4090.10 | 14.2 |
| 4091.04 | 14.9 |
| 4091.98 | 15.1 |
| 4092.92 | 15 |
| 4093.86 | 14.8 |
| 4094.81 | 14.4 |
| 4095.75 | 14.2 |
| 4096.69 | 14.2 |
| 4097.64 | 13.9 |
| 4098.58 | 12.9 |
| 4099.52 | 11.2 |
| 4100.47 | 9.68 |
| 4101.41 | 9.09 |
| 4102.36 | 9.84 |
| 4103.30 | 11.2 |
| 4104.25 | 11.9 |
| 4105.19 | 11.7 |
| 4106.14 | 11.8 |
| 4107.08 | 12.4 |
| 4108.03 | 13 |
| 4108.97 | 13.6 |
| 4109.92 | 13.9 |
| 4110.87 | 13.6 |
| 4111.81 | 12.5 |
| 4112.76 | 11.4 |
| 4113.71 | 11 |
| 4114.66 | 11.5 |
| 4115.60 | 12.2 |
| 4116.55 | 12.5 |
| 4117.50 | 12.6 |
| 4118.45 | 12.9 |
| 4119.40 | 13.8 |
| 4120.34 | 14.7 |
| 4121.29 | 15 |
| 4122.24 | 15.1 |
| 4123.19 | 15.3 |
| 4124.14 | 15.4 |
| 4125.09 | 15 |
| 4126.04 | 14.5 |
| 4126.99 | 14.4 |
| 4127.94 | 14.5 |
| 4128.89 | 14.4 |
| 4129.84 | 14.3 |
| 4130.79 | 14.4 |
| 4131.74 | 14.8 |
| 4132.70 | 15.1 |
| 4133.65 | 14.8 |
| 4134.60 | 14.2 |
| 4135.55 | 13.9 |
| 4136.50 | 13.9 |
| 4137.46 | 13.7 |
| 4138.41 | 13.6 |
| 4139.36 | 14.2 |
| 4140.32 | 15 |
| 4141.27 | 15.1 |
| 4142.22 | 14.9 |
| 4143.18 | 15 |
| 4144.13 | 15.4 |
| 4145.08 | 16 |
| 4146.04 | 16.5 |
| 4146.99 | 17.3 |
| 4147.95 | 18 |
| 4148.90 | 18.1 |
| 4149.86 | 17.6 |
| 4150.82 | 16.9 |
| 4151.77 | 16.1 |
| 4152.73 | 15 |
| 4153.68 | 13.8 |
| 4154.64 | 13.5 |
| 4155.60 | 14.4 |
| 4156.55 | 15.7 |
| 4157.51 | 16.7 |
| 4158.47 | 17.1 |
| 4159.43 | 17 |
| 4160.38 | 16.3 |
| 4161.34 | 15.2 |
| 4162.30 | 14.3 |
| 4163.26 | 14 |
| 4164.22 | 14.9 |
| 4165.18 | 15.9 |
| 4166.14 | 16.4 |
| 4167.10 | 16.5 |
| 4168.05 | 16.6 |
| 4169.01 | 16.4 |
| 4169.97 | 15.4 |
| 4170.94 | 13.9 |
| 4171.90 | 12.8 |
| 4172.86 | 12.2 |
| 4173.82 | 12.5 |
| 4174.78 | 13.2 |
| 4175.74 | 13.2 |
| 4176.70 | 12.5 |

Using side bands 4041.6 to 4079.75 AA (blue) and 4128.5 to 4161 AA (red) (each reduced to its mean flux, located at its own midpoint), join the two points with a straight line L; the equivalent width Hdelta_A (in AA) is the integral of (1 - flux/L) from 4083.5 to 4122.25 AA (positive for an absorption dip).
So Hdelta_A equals 5.1 AA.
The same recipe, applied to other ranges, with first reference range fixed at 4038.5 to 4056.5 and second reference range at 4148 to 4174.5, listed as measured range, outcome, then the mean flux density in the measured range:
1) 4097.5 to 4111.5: 2.80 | 11.9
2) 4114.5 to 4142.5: 1.69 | 14.2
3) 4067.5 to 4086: -0.06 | 14.7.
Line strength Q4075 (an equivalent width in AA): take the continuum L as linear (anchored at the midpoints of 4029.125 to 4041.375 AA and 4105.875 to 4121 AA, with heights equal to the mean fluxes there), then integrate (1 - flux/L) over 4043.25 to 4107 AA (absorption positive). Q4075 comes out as -4.4 AA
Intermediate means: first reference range 13.6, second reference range 12.8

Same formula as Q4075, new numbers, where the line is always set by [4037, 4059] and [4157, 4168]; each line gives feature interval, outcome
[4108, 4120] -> 2.0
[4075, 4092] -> 0.6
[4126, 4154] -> 0.7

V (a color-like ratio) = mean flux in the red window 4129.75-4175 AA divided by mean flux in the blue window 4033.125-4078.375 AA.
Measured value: 1.04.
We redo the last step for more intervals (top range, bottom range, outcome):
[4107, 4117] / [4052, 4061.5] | 0.89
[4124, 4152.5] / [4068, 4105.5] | 1.10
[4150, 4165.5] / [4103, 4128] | 1.17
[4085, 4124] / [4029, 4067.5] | 0.92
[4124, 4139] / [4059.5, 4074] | 0.94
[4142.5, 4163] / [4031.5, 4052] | 1.15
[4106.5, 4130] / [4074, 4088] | 0.94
